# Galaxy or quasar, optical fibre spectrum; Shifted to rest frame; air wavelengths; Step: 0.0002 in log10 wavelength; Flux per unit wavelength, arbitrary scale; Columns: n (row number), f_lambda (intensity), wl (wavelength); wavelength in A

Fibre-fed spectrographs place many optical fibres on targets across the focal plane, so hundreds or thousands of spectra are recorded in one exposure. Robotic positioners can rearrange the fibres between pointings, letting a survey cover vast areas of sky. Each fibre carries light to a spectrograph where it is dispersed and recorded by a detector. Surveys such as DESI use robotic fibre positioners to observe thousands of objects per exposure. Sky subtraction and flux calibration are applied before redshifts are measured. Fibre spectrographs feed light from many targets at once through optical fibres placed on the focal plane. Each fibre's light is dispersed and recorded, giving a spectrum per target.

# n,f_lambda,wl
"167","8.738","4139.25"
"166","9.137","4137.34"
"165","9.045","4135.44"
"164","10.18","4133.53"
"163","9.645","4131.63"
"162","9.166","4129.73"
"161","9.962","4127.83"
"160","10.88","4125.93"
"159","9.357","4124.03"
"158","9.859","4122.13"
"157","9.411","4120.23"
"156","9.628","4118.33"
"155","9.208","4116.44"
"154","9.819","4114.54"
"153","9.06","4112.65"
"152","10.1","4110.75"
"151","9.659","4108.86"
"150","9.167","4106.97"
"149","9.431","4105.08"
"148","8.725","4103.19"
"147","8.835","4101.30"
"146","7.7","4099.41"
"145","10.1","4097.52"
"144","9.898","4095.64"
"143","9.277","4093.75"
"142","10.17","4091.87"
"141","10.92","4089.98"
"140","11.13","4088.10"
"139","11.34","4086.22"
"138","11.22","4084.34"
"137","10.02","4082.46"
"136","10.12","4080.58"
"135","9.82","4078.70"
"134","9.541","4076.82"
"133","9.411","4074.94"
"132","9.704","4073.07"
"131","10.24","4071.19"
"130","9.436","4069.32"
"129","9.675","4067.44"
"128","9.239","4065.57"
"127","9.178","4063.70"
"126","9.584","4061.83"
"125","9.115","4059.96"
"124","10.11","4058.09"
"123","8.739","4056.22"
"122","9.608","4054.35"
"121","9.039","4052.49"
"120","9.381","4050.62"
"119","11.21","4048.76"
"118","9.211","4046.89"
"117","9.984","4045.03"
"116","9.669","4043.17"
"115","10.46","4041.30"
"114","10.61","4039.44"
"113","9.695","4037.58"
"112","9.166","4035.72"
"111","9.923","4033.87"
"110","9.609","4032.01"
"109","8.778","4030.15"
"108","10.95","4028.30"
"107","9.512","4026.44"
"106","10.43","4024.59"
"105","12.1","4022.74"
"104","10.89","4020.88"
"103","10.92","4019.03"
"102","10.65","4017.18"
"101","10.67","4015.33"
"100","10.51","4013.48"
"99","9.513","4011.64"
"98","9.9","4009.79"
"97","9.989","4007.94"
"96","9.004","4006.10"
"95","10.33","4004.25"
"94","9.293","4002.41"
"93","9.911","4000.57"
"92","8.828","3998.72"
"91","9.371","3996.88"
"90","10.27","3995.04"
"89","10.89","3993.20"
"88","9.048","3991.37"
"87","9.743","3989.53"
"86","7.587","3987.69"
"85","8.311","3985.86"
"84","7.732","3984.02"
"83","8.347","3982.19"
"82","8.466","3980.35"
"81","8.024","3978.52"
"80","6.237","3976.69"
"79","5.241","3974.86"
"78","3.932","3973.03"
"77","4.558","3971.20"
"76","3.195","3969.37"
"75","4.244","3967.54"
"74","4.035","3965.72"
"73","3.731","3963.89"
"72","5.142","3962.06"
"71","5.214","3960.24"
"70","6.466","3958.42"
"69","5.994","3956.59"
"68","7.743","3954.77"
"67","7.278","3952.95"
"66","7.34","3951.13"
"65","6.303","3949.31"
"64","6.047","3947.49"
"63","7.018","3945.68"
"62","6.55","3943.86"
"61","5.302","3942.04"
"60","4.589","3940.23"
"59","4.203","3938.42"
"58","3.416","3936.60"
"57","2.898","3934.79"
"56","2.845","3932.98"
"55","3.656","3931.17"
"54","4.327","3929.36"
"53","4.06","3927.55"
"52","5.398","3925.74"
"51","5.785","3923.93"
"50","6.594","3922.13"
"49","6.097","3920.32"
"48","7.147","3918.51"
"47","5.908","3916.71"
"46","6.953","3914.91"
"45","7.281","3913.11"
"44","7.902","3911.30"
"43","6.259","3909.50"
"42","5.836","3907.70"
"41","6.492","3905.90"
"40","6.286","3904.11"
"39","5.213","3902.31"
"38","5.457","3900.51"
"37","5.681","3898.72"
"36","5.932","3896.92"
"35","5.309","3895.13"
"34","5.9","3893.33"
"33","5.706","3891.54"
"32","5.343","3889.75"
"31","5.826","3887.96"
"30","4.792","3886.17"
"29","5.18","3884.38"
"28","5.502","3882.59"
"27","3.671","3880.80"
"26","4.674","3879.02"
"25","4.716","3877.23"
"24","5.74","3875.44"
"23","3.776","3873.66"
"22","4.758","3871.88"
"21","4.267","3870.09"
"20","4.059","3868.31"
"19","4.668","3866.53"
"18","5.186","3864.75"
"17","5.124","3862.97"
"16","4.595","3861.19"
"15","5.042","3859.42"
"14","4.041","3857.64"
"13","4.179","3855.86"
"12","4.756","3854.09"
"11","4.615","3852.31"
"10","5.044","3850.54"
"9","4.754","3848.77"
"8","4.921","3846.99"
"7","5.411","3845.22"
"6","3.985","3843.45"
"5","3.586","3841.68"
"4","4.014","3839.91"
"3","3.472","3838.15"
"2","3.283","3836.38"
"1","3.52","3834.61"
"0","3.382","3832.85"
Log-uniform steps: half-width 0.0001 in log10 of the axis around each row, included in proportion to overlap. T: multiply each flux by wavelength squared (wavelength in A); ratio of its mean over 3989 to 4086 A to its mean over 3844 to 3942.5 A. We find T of 2.1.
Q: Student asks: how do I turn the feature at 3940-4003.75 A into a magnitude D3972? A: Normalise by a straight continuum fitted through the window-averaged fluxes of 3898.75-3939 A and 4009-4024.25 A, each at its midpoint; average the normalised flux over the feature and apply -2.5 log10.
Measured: 0.19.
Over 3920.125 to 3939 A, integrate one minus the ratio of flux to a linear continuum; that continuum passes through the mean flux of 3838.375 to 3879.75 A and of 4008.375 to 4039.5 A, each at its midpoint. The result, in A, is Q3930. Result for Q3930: 6.8 A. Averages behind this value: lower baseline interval 4.59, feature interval 4.42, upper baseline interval 10.2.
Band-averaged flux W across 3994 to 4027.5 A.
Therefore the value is 10.1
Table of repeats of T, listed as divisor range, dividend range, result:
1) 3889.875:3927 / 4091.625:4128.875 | 1.72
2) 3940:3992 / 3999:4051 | 1.64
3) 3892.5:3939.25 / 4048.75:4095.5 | 1.94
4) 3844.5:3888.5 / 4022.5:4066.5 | 2.24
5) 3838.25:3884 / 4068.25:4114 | 2.39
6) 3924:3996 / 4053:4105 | 1.70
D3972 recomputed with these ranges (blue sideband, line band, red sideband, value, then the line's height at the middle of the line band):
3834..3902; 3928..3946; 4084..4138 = 0.37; 6.17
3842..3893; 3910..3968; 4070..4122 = 0.14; 6.35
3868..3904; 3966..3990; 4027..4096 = 0.18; 7.61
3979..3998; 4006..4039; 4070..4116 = -0.10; 9.23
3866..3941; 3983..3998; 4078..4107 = -0.23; 7.38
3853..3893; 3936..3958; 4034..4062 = 0.15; 6.89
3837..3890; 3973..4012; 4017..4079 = -0.05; 8.29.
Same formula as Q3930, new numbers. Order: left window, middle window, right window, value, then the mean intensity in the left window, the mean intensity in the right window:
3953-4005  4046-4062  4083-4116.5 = -1.4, 7.21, 9.78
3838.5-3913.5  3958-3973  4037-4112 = 5.7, 5.11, 9.76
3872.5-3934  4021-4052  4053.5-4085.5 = -4.2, 5.5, 9.7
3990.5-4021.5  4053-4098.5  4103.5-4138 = -0.7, 10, 9.58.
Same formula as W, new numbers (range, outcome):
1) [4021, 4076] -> 9.8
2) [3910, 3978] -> 5.44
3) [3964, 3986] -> 5.86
